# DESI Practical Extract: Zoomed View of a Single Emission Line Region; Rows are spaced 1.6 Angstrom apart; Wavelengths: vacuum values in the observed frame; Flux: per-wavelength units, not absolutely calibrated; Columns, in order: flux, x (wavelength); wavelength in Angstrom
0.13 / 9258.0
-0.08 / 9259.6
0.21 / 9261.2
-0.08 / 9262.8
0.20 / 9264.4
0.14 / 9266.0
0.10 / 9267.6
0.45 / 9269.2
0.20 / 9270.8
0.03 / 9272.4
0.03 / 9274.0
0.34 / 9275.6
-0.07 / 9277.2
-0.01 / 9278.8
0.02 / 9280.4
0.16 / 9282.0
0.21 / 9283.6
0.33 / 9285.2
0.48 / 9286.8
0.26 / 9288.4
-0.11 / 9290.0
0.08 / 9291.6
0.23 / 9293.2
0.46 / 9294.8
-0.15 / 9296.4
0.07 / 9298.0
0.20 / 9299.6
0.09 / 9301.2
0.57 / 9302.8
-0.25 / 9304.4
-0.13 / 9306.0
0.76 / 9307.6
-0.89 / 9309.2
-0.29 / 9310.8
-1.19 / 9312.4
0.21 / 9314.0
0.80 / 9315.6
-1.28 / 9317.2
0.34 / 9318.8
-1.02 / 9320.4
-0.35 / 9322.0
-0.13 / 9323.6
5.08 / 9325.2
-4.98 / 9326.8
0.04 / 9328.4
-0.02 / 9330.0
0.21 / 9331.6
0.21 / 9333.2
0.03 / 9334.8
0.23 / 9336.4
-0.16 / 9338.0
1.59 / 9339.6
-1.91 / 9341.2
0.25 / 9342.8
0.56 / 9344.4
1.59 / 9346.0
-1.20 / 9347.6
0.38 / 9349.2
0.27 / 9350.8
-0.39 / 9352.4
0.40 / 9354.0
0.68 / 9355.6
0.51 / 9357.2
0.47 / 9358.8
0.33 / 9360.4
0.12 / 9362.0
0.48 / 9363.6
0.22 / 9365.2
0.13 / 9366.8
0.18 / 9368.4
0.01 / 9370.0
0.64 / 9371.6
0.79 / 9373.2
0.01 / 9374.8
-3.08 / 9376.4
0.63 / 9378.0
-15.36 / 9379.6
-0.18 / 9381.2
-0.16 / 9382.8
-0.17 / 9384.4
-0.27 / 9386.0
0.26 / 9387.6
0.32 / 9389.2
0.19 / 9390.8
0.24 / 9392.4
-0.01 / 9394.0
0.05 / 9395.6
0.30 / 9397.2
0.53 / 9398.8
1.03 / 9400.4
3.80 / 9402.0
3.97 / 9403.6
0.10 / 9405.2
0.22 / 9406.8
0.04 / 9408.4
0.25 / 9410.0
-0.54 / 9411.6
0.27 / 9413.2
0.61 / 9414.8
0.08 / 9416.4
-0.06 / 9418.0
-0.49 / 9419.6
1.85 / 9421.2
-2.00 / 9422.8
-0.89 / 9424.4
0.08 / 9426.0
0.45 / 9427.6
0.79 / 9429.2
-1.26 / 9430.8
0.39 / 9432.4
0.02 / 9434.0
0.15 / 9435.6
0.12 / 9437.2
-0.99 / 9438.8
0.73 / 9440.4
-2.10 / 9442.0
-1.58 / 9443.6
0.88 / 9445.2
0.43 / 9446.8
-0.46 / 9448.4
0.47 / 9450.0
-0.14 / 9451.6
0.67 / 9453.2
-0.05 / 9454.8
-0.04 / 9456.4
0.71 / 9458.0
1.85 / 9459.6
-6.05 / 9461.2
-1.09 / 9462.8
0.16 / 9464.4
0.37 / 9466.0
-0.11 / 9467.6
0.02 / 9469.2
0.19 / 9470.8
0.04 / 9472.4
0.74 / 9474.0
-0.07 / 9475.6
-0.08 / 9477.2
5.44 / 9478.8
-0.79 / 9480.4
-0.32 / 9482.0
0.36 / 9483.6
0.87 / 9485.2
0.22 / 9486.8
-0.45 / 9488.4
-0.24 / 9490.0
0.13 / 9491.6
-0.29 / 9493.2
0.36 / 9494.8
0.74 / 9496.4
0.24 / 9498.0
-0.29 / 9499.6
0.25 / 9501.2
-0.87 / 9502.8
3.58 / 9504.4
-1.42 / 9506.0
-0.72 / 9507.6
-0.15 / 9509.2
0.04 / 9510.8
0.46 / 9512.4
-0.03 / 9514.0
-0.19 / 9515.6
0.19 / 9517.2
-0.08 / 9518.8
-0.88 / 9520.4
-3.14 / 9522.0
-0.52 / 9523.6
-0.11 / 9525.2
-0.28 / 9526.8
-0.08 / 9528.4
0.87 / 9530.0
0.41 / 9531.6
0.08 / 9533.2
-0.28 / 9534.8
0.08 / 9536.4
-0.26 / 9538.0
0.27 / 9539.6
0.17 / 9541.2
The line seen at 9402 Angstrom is H-beta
